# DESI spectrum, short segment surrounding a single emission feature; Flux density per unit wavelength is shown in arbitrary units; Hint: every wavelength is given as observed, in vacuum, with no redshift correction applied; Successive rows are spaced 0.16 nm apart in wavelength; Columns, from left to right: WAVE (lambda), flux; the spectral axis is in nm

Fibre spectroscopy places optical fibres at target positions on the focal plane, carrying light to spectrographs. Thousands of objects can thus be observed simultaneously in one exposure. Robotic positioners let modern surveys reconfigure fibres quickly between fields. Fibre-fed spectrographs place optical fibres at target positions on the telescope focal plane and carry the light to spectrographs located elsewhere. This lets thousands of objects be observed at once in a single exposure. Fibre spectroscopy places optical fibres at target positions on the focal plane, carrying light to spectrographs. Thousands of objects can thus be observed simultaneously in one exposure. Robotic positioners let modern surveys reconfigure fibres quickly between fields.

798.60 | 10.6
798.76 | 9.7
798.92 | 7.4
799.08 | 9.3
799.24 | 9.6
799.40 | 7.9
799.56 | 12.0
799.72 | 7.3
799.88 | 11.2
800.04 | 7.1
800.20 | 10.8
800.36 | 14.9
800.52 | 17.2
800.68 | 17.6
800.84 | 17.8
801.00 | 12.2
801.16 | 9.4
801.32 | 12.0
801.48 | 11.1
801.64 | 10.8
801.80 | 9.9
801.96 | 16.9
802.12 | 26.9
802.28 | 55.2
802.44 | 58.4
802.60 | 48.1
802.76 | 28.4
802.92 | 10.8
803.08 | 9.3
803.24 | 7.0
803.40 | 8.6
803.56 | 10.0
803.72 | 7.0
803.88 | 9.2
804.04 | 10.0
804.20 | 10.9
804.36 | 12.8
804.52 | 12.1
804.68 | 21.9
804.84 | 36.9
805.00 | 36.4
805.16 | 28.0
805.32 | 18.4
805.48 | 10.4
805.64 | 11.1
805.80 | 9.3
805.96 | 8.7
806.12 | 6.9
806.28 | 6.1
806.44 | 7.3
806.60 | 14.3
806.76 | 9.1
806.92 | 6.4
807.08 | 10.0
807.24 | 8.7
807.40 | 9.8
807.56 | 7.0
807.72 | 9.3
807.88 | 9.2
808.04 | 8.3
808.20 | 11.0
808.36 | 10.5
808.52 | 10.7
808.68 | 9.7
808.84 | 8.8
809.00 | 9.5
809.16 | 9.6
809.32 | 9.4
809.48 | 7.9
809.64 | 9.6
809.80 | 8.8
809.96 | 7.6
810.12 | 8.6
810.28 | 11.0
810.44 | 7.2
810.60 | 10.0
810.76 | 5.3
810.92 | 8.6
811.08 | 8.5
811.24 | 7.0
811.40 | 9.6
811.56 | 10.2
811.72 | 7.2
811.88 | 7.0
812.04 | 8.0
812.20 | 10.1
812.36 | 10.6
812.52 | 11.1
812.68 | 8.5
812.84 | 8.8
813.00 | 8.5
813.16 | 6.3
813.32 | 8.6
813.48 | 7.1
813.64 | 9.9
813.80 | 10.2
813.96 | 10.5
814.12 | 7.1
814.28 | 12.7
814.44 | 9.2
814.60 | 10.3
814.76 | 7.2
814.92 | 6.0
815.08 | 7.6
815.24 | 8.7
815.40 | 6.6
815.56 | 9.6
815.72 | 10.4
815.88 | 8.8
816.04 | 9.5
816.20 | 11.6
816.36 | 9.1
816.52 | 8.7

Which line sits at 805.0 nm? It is [N II] 6583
